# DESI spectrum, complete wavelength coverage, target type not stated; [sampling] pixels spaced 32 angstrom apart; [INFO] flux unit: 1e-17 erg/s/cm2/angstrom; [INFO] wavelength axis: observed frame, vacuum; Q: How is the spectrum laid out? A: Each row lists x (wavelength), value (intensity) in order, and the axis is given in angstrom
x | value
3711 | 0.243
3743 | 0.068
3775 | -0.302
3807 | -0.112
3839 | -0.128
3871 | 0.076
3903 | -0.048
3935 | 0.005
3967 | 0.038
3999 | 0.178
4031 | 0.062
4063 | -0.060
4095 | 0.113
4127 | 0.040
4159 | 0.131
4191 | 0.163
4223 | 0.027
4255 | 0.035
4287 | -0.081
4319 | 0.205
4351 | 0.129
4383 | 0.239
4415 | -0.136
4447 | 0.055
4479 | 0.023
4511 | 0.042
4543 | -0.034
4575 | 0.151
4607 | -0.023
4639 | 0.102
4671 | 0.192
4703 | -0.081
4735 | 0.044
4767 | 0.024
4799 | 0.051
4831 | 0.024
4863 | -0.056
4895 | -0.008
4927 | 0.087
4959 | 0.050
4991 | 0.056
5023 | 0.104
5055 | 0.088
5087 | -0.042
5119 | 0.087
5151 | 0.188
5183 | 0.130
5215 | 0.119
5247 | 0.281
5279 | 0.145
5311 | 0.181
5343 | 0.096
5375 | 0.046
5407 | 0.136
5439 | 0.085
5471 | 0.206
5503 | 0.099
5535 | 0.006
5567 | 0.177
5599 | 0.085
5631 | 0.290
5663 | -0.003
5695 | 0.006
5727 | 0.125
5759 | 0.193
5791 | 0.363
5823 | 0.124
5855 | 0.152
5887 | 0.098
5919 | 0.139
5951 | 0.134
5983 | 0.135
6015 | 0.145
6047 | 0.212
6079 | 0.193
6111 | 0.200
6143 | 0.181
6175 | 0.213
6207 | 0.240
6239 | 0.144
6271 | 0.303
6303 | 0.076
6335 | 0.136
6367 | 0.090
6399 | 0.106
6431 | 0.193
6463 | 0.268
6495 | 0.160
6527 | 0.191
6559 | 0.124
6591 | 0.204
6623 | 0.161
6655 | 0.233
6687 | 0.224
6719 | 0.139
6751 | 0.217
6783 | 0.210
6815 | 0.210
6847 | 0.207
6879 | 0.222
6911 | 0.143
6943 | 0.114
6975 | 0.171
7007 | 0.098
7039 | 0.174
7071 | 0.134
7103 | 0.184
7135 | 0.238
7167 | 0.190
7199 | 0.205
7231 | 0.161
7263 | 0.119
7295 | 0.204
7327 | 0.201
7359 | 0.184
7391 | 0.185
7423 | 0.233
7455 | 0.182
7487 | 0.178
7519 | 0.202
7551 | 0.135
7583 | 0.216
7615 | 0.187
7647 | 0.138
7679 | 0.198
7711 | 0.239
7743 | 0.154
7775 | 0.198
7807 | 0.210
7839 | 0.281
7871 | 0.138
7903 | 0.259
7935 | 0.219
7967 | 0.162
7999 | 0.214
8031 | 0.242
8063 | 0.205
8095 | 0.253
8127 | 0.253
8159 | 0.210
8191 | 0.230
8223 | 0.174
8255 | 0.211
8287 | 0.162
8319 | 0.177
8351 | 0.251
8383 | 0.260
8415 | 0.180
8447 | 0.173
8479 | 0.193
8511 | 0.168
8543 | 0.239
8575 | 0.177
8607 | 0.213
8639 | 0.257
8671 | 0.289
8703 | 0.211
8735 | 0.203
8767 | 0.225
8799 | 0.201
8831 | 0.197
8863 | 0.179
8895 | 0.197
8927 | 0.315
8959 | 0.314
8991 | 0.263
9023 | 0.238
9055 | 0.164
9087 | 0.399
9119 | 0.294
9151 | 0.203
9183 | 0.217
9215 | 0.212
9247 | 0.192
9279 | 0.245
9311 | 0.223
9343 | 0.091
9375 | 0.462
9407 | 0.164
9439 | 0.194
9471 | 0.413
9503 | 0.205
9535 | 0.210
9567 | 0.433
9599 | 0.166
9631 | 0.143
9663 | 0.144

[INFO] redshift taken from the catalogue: 0.38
